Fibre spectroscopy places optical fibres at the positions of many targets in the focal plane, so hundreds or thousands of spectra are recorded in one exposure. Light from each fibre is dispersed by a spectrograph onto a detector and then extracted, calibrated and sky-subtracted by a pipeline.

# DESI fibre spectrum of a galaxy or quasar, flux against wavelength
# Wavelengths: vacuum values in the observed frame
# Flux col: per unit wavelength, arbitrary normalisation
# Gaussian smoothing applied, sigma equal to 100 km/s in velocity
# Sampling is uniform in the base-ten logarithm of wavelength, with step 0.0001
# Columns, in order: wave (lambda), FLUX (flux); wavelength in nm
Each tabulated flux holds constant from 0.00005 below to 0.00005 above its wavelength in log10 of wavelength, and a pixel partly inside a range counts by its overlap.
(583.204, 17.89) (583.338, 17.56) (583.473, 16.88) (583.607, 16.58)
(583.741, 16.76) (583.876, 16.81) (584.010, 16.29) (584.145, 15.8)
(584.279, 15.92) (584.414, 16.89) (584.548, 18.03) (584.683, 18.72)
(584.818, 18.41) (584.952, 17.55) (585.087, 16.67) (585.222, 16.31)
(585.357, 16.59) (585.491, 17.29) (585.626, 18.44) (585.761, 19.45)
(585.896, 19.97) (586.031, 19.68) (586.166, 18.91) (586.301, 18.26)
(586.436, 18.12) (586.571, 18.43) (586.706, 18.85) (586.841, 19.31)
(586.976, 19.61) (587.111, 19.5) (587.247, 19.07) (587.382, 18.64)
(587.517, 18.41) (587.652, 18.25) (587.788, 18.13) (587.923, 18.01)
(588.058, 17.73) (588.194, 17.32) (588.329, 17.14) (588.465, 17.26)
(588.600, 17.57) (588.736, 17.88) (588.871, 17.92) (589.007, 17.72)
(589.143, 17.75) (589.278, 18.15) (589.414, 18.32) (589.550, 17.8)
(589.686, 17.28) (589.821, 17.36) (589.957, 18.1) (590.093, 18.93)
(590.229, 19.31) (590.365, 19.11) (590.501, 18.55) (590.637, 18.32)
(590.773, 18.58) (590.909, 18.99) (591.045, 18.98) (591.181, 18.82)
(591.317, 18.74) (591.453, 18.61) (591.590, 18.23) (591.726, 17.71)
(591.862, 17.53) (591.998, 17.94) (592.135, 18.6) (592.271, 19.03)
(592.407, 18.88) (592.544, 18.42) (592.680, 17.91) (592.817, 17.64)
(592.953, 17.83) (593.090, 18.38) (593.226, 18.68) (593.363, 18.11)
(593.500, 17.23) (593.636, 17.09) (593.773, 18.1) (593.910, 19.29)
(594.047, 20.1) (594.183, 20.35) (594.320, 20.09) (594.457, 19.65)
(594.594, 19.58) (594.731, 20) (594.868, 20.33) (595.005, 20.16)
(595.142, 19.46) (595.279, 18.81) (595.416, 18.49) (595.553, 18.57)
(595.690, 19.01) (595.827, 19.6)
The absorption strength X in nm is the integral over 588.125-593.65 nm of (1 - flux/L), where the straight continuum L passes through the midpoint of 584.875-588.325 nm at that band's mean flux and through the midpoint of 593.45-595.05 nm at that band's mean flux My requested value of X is 0.218 nm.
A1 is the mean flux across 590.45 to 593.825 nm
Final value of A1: 18.3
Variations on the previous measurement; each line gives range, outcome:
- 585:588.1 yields 18.4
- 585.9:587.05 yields 19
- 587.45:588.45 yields 17.8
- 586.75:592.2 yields 18.3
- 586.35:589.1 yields 18.2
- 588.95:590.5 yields 18.2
